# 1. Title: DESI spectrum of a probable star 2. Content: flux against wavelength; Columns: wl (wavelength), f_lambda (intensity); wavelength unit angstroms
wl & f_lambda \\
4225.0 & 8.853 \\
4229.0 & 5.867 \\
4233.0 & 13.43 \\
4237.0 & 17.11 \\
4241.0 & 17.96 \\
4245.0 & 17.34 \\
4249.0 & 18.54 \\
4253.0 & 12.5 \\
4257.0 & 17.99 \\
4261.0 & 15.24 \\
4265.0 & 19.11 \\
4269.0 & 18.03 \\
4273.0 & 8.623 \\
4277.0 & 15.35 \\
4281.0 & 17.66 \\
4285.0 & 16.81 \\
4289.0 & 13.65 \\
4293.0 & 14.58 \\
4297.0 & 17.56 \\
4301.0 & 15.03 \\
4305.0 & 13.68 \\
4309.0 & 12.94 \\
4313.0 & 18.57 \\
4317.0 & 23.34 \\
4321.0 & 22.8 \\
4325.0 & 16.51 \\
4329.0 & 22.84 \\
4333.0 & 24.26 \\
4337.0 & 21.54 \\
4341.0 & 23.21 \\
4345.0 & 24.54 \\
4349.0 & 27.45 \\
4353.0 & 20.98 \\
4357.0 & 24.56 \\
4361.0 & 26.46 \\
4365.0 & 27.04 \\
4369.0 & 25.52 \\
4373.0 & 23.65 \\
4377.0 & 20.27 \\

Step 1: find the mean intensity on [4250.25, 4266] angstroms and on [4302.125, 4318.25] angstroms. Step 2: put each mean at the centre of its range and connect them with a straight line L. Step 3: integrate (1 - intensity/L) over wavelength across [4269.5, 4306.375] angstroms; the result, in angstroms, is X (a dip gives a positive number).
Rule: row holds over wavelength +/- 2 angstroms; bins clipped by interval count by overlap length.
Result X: 3.5 angstroms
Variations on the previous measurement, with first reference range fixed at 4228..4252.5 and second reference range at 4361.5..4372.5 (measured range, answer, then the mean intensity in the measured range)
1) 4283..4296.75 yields 2.9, 15.3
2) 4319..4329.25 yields 0.9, 20.4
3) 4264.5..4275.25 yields 1.8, 14.7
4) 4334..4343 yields 0.4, 22.6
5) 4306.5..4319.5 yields 1.9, 18.3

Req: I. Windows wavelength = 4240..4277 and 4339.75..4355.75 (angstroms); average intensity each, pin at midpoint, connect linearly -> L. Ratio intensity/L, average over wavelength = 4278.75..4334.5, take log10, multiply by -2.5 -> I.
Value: 0.15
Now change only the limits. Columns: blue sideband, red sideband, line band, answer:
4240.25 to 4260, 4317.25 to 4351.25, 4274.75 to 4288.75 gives 0.18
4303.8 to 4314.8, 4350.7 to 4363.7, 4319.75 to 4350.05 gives -0.14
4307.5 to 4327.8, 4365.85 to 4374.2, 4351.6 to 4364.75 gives -0.04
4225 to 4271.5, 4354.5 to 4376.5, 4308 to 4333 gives 0.06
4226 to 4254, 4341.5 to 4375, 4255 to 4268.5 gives -0.07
